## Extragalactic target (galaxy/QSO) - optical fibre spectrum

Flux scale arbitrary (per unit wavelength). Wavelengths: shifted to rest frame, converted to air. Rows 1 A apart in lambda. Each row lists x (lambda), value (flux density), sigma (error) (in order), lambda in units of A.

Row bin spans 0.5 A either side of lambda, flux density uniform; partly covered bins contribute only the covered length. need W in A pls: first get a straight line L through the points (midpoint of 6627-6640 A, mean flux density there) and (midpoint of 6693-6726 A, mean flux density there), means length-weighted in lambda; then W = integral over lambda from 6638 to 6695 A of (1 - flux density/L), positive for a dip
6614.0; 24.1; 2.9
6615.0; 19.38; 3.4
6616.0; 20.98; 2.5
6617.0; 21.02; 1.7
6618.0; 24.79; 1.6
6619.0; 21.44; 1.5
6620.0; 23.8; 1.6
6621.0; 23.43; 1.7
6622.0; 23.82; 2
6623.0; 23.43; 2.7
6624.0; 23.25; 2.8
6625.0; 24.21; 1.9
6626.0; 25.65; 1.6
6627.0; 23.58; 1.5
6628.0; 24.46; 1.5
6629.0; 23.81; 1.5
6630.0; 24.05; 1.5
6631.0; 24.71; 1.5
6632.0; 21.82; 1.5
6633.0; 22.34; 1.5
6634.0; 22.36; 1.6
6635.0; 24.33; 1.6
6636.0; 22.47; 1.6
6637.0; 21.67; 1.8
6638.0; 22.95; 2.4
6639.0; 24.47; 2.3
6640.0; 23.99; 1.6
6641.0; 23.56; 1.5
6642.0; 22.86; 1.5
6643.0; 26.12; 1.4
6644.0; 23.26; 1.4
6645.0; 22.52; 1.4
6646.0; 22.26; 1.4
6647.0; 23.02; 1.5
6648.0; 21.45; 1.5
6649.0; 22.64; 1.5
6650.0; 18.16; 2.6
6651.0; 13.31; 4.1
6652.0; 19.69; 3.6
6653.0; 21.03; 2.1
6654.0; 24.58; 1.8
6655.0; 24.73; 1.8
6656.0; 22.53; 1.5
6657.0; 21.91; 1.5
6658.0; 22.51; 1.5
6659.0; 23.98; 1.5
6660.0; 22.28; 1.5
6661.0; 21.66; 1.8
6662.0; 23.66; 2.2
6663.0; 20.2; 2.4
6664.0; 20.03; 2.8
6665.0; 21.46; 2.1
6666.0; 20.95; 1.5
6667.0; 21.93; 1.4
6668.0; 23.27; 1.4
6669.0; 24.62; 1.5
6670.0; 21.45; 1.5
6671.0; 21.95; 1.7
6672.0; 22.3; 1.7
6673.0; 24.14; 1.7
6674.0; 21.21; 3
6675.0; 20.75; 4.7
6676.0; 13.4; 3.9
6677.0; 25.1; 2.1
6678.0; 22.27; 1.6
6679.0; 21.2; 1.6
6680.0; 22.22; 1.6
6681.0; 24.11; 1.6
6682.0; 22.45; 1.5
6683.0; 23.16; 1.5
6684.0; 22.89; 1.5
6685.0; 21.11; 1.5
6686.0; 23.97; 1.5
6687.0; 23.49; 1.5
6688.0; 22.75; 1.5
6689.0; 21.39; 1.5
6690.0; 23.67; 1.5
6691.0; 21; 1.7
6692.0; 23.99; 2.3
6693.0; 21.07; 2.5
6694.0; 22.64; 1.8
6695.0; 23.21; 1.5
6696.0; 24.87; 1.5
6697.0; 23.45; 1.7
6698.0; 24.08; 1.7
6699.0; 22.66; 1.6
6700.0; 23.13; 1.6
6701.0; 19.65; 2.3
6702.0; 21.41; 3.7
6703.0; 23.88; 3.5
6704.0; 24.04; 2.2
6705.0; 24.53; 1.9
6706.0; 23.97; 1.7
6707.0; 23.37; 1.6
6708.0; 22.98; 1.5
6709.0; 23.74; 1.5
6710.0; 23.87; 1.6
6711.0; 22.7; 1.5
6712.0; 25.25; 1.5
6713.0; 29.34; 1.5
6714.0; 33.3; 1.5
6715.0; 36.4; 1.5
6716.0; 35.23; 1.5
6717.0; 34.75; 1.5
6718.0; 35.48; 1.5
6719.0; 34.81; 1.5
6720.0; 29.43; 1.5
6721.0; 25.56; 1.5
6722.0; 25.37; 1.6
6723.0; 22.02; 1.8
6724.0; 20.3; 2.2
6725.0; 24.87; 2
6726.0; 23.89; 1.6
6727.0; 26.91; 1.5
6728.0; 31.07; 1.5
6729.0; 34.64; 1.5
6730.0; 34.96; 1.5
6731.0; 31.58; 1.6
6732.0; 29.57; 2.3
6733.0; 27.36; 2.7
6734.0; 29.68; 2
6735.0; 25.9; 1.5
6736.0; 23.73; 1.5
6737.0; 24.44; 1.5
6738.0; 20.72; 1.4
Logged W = 5.1 A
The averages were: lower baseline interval 23.3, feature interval 22.2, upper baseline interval 25.8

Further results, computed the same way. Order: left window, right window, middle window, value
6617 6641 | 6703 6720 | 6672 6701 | 4.7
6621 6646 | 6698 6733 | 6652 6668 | 1.6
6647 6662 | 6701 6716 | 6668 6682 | 0.7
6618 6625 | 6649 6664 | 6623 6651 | -0.6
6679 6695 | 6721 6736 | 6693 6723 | -1.2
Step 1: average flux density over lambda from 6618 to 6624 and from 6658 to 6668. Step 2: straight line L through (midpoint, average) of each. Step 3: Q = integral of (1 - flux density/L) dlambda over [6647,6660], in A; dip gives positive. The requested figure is 0.4 A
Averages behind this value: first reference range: 23.3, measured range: 21.5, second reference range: 21.9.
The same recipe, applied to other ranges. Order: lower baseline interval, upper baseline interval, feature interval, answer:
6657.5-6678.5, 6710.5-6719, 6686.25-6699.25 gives 2.0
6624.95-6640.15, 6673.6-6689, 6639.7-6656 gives 0.7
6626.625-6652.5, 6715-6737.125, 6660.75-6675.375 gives 1.6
